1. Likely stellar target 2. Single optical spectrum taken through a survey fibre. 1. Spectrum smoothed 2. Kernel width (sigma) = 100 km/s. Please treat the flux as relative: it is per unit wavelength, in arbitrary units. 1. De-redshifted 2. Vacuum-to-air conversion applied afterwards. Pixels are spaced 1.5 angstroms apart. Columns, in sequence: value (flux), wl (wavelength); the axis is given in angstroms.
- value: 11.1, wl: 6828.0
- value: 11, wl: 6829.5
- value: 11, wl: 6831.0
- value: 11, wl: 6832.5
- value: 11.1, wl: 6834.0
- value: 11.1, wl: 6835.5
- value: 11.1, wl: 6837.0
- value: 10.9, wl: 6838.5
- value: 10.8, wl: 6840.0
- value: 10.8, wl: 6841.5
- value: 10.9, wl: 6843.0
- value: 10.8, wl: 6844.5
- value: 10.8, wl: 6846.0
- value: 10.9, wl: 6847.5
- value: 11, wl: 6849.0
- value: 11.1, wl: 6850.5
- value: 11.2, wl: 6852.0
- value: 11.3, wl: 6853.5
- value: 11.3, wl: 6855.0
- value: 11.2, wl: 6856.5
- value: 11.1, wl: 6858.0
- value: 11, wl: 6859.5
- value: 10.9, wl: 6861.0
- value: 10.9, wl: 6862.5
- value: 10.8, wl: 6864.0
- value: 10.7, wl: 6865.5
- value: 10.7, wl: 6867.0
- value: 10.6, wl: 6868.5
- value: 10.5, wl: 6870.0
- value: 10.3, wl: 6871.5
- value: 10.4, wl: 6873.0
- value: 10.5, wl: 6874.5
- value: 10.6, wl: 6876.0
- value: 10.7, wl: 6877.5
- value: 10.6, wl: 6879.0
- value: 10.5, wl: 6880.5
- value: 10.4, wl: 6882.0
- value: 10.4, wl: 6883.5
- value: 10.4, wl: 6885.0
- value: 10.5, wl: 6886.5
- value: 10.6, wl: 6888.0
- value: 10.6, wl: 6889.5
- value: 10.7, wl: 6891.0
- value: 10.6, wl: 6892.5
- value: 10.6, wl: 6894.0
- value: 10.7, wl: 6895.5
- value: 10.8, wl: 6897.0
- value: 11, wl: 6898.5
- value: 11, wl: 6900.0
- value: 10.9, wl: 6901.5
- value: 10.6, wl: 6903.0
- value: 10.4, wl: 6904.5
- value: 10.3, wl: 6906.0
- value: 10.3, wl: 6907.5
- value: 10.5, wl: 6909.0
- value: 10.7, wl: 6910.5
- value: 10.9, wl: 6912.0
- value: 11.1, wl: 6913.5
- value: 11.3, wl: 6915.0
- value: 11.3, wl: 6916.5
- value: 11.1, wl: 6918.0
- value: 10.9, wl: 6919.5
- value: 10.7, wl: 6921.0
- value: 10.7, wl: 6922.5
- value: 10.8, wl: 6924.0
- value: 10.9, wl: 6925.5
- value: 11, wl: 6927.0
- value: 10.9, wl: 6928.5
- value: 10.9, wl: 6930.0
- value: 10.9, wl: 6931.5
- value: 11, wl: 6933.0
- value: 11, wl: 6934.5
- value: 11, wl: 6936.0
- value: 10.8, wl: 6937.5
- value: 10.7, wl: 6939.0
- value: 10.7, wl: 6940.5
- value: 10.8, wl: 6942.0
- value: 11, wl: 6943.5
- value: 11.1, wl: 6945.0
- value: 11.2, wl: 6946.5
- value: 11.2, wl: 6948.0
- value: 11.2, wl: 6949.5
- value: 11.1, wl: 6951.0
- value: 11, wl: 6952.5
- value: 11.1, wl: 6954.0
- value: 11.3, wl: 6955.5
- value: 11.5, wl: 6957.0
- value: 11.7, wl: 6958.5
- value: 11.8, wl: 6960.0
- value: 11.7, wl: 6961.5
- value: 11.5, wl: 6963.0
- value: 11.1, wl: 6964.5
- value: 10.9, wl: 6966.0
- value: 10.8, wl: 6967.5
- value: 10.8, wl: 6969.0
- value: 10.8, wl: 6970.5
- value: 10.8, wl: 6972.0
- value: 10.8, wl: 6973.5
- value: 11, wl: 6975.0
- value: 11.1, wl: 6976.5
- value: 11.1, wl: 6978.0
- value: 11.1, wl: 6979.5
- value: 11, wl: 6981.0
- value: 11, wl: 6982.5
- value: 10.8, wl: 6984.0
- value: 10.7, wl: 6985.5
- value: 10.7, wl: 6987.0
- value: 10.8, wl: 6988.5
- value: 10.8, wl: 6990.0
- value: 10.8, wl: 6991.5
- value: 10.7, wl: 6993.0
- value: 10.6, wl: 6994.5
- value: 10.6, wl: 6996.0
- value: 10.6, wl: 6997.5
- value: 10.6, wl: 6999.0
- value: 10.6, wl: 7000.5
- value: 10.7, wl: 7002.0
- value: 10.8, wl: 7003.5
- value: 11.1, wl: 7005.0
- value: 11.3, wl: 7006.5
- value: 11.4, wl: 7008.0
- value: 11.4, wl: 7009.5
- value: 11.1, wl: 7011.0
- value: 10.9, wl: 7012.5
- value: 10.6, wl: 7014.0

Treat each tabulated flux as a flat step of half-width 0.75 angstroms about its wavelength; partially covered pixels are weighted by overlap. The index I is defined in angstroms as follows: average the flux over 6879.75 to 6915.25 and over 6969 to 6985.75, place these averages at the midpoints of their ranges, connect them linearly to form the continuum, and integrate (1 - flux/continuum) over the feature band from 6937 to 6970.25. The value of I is -0.9 angstroms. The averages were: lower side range 10.6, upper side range 10.9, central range 11.1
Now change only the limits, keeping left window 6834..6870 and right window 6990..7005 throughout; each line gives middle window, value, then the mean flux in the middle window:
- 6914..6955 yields -0.7 angstroms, 11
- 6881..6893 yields 0.4 angstroms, 10.5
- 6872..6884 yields 0.4 angstroms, 10.5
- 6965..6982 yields -0.3 angstroms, 10.9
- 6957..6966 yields -0.6 angstroms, 11.5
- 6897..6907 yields 0.1 angstroms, 10.7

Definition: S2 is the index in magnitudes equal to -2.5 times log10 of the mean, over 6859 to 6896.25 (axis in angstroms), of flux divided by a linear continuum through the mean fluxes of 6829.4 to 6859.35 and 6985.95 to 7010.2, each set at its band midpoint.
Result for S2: 0.038 mag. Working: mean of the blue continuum 11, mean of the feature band 10.6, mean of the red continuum 10.8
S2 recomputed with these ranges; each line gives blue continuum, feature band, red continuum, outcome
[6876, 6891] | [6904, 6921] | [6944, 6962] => 0.01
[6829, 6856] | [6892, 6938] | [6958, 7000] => 0.01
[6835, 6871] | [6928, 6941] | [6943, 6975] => 0.02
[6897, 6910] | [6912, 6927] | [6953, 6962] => -0.01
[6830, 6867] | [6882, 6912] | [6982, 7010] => 0.03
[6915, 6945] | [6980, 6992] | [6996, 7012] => 0.01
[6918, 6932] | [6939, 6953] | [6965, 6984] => -0.01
